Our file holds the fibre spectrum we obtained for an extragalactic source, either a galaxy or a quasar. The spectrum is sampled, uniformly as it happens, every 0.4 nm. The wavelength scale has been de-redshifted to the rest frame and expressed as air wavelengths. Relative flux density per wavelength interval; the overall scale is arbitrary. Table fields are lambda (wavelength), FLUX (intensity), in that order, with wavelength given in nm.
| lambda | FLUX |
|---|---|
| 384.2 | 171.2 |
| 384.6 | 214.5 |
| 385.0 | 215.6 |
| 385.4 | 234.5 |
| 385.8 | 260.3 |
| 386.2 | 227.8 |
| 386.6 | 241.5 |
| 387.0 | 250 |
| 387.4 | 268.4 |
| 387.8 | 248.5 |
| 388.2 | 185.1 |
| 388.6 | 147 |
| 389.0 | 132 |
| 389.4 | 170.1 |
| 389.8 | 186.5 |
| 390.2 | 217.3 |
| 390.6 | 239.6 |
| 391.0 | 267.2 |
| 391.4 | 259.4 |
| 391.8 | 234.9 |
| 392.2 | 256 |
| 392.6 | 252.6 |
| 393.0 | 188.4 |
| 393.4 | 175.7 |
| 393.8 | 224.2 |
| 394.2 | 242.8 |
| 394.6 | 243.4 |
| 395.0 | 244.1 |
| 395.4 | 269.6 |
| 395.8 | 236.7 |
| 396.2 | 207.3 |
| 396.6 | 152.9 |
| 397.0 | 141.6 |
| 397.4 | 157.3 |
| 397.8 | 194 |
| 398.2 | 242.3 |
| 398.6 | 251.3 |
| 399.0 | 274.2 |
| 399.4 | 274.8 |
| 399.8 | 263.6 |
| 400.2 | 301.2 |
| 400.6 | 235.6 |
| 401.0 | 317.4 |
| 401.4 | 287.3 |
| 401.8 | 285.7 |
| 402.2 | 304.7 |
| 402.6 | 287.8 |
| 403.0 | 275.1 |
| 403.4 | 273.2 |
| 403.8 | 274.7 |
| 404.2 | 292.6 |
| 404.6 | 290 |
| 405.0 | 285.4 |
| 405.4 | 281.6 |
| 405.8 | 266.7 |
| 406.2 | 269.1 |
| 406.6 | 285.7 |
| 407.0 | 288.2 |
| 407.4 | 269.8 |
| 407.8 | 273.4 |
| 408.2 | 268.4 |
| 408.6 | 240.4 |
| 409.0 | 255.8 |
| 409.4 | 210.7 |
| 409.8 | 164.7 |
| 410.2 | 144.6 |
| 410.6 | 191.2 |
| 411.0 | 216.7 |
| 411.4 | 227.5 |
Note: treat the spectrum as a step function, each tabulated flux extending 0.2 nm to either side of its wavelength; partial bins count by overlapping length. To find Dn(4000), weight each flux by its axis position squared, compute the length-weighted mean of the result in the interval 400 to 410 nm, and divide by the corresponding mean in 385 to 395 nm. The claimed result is 1.31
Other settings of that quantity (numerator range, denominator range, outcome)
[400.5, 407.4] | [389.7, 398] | 1.36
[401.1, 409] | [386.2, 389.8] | 1.48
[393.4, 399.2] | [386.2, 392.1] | 1.04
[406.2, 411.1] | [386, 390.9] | 1.24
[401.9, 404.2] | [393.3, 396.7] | 1.31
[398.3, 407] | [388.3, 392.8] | 1.39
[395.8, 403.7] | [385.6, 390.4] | 1.25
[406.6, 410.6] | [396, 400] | 1.15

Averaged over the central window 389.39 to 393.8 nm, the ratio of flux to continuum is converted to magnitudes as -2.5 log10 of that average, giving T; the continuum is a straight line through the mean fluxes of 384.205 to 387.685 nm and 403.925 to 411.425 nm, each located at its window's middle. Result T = 0.07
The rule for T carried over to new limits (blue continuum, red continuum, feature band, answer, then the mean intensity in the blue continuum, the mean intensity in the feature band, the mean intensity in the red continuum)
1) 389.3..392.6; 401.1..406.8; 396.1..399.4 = 0.25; 232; 207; 283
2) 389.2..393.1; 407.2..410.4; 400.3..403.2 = -0.24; 228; 285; 228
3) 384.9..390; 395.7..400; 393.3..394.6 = -0.03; 213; 222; 217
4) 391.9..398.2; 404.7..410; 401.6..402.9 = -0.21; 214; 291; 259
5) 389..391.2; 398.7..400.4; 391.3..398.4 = 0.11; 208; 217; 277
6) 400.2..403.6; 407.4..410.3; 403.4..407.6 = -0.10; 284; 280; 229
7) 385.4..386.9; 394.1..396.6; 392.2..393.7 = 0.11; 242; 214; 234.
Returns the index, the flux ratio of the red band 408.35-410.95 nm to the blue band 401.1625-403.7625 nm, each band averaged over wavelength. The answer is 0.71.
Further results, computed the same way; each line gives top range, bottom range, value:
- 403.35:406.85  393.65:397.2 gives 1.29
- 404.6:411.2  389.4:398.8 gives 1.12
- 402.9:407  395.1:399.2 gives 1.31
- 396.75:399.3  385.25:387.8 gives 0.85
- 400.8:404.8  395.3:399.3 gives 1.36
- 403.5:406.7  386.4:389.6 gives 1.37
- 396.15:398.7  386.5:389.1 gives 0.89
